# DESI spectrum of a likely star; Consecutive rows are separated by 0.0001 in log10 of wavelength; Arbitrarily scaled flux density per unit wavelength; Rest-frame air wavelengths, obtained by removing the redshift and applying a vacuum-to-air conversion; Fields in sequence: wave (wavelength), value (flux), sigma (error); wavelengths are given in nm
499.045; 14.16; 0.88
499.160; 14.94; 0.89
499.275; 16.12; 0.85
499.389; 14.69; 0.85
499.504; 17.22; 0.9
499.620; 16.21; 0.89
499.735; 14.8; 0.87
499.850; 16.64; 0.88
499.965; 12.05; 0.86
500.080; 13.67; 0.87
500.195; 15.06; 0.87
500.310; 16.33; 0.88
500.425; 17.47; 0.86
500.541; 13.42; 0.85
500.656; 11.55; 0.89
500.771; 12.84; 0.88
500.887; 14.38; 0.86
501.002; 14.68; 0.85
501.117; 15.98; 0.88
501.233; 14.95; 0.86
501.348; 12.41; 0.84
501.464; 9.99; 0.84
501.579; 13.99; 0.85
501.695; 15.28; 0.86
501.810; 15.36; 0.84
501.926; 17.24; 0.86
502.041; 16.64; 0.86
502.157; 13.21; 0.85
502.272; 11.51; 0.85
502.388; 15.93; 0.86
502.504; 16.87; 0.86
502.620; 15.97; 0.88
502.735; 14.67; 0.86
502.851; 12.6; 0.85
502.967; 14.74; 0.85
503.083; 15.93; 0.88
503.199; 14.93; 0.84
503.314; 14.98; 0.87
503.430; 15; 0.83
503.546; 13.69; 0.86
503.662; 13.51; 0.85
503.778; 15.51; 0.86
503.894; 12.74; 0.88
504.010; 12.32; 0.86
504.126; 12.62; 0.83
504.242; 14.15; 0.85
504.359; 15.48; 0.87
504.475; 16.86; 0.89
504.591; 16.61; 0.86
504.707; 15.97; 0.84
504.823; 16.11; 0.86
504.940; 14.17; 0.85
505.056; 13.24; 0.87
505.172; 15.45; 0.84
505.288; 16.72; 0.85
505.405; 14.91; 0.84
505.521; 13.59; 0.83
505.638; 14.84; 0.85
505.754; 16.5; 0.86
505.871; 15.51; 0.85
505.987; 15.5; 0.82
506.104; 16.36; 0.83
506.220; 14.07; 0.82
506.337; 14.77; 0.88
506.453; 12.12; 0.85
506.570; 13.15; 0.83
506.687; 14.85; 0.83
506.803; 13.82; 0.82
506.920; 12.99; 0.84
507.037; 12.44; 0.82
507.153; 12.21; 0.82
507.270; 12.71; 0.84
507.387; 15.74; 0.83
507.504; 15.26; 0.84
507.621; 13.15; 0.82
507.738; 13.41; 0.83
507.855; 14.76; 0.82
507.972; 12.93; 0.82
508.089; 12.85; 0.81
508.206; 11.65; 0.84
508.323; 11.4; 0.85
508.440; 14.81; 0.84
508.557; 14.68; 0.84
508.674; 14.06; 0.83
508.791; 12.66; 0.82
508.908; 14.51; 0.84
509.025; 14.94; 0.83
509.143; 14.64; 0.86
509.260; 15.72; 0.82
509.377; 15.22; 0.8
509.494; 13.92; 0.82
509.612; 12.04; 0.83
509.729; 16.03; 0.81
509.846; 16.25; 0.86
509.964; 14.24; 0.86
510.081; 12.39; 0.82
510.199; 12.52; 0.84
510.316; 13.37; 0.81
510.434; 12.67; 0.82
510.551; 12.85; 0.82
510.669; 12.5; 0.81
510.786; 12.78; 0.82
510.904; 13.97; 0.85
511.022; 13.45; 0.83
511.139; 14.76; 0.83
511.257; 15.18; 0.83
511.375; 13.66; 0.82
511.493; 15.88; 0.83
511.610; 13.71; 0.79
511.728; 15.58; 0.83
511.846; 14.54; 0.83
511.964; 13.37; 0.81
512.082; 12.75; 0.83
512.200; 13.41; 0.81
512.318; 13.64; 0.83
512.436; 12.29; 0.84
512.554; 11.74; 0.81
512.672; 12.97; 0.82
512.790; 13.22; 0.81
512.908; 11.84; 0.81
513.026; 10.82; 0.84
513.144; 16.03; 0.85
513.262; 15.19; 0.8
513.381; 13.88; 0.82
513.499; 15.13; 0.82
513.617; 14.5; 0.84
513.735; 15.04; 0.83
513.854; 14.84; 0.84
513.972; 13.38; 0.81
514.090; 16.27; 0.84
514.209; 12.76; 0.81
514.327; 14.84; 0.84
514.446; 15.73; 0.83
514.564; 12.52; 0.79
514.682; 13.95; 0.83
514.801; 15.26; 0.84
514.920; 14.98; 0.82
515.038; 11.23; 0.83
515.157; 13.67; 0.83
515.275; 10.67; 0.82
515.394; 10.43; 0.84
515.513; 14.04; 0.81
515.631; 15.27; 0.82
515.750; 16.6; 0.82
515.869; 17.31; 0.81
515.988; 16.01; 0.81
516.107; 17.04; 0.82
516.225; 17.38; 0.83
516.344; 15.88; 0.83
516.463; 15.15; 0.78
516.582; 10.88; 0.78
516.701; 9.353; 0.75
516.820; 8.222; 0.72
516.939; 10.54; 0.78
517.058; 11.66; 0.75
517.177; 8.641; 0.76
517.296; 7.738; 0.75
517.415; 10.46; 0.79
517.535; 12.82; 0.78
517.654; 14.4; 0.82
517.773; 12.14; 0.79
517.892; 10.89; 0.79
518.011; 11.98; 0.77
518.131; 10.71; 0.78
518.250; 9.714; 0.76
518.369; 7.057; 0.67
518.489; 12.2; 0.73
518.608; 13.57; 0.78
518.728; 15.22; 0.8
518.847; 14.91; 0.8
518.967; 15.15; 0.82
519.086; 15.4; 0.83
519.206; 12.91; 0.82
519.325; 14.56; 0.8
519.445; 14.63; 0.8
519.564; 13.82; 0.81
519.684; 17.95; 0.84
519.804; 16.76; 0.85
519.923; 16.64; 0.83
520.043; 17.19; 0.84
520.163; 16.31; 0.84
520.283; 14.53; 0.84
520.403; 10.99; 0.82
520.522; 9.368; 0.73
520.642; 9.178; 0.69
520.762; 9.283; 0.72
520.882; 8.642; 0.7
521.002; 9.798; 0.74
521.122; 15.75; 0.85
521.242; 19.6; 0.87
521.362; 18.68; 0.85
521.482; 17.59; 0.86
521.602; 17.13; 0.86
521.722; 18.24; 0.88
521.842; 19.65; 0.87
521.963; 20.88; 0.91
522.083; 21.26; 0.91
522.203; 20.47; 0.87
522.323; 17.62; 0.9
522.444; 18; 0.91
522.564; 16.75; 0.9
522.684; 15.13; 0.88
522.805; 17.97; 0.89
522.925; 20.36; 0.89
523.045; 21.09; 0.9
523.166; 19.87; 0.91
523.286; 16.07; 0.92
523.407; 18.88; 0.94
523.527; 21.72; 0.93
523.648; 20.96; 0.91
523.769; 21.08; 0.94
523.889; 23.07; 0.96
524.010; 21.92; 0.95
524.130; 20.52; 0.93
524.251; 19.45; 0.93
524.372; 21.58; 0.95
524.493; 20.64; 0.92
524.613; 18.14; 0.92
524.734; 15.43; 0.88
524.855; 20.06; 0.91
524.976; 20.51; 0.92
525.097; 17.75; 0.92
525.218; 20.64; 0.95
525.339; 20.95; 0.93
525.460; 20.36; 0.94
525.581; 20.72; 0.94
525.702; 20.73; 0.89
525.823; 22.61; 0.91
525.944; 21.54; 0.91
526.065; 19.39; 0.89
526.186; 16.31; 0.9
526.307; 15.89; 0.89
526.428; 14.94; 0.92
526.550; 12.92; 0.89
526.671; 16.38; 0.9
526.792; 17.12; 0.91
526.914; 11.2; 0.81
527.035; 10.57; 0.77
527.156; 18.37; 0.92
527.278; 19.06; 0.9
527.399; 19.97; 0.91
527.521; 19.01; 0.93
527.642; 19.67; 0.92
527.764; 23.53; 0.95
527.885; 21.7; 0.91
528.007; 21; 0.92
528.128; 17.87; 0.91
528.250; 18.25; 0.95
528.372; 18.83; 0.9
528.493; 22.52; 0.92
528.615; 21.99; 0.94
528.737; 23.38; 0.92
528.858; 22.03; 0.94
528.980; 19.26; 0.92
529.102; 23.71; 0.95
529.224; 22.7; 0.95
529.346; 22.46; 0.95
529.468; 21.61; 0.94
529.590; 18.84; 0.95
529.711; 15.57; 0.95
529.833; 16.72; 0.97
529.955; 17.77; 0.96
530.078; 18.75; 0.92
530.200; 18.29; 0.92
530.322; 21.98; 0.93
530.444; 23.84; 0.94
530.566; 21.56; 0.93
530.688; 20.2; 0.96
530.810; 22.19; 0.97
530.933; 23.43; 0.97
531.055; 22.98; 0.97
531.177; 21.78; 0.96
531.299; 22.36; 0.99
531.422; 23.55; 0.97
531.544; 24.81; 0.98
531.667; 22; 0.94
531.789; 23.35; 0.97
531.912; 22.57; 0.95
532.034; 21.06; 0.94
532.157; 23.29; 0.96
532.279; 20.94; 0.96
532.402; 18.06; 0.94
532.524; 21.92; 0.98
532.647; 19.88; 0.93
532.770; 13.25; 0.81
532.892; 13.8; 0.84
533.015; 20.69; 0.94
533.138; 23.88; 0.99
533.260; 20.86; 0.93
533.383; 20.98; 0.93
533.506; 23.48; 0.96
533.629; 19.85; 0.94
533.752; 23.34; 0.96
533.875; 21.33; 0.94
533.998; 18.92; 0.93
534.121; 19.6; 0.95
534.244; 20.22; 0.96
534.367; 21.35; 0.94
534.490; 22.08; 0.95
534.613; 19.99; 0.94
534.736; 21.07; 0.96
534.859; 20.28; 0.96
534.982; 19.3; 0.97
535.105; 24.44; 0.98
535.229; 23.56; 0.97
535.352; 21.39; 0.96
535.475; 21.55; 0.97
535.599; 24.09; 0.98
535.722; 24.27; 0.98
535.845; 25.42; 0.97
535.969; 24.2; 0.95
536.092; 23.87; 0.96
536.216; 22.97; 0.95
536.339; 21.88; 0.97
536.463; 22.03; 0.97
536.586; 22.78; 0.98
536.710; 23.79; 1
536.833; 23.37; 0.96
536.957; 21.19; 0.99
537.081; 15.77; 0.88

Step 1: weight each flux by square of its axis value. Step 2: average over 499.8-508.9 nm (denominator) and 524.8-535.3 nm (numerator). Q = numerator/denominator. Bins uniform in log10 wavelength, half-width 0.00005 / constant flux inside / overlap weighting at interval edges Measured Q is 1.6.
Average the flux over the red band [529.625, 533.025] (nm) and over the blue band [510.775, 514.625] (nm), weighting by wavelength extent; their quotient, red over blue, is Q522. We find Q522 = 1.5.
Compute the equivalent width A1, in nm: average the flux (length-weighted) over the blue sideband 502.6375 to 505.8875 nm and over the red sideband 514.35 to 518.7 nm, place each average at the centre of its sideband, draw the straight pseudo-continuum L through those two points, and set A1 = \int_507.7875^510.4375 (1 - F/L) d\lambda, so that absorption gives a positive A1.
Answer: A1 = 0.02 nm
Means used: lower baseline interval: 14.8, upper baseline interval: 12.7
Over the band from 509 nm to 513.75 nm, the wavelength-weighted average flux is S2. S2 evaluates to 13.8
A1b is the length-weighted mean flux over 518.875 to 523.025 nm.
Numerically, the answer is 15.9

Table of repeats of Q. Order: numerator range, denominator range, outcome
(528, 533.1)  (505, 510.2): 1.60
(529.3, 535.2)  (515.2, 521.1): 1.70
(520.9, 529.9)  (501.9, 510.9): 1.44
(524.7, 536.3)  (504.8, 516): 1.58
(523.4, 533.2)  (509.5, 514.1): 1.55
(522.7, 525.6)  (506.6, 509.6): 1.54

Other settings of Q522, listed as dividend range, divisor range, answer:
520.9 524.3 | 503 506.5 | 1.27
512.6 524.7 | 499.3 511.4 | 1.05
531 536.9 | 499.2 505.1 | 1.48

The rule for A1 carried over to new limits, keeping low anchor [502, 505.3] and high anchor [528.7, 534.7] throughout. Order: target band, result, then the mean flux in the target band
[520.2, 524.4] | 0.31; 17.5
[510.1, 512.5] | 0.41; 13.6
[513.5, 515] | 0.23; 14.5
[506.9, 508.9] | 0.29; 13.4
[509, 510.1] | 0.10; 14.6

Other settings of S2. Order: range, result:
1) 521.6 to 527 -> 19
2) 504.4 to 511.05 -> 14.2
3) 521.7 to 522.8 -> 18.6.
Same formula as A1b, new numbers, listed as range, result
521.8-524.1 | 19.6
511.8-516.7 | 14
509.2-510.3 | 14.2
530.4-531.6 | 22.7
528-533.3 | 20.8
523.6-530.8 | 19.6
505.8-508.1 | 14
